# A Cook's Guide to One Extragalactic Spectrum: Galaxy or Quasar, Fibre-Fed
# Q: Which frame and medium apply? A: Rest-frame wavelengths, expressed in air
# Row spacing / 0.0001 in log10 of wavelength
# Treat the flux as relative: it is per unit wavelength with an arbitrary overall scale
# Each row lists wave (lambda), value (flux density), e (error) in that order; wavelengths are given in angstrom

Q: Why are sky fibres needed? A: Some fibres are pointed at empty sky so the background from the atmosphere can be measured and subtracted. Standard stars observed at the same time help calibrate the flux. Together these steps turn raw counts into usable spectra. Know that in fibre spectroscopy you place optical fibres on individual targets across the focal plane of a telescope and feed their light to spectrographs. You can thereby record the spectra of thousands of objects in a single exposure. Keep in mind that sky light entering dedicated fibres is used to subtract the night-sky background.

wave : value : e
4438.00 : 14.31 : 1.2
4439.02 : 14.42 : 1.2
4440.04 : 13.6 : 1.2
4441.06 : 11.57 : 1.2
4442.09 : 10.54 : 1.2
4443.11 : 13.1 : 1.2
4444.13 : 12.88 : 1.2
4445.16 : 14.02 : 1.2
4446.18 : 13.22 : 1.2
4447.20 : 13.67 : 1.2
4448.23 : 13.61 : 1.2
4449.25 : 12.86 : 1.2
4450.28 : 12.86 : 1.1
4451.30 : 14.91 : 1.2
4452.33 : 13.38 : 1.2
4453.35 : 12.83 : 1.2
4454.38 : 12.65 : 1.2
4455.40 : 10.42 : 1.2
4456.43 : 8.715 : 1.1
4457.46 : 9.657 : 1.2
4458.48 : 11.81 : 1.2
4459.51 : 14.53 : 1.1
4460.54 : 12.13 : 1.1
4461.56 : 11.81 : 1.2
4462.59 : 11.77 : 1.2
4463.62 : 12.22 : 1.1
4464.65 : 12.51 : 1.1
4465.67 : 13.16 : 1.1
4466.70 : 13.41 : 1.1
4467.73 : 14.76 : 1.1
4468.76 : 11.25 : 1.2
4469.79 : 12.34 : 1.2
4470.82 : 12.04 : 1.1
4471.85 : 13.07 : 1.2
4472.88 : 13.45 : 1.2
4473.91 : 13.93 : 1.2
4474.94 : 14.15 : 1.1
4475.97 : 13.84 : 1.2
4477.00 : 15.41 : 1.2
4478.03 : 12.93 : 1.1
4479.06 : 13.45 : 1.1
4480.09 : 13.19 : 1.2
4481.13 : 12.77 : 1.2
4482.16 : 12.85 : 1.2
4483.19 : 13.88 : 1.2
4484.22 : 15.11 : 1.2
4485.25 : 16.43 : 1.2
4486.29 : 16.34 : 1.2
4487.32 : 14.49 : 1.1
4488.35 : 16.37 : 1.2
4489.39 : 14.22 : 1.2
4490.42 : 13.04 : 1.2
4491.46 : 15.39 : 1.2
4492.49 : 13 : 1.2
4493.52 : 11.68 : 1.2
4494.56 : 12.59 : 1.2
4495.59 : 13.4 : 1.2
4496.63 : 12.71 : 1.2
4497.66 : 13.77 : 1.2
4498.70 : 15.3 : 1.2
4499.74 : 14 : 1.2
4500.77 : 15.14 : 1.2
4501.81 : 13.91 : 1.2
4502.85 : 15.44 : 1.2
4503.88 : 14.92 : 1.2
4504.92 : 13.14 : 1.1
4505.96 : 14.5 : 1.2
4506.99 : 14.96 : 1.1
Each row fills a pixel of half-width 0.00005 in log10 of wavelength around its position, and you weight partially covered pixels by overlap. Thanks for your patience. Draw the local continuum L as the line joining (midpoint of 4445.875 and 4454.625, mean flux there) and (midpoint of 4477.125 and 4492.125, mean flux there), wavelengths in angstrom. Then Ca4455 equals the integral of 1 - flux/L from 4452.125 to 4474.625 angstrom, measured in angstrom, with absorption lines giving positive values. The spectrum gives 2.3 angstrom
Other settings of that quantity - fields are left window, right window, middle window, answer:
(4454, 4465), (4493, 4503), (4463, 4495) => -2.4 angstrom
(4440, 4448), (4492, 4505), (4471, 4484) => -0.2 angstrom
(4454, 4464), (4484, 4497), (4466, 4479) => -0.7 angstrom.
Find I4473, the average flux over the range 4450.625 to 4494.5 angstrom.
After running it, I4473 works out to 13.2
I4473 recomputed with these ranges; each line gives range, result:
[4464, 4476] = 13.1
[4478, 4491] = 14.3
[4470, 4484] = 13.5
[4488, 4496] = 13.7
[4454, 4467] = 11.9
